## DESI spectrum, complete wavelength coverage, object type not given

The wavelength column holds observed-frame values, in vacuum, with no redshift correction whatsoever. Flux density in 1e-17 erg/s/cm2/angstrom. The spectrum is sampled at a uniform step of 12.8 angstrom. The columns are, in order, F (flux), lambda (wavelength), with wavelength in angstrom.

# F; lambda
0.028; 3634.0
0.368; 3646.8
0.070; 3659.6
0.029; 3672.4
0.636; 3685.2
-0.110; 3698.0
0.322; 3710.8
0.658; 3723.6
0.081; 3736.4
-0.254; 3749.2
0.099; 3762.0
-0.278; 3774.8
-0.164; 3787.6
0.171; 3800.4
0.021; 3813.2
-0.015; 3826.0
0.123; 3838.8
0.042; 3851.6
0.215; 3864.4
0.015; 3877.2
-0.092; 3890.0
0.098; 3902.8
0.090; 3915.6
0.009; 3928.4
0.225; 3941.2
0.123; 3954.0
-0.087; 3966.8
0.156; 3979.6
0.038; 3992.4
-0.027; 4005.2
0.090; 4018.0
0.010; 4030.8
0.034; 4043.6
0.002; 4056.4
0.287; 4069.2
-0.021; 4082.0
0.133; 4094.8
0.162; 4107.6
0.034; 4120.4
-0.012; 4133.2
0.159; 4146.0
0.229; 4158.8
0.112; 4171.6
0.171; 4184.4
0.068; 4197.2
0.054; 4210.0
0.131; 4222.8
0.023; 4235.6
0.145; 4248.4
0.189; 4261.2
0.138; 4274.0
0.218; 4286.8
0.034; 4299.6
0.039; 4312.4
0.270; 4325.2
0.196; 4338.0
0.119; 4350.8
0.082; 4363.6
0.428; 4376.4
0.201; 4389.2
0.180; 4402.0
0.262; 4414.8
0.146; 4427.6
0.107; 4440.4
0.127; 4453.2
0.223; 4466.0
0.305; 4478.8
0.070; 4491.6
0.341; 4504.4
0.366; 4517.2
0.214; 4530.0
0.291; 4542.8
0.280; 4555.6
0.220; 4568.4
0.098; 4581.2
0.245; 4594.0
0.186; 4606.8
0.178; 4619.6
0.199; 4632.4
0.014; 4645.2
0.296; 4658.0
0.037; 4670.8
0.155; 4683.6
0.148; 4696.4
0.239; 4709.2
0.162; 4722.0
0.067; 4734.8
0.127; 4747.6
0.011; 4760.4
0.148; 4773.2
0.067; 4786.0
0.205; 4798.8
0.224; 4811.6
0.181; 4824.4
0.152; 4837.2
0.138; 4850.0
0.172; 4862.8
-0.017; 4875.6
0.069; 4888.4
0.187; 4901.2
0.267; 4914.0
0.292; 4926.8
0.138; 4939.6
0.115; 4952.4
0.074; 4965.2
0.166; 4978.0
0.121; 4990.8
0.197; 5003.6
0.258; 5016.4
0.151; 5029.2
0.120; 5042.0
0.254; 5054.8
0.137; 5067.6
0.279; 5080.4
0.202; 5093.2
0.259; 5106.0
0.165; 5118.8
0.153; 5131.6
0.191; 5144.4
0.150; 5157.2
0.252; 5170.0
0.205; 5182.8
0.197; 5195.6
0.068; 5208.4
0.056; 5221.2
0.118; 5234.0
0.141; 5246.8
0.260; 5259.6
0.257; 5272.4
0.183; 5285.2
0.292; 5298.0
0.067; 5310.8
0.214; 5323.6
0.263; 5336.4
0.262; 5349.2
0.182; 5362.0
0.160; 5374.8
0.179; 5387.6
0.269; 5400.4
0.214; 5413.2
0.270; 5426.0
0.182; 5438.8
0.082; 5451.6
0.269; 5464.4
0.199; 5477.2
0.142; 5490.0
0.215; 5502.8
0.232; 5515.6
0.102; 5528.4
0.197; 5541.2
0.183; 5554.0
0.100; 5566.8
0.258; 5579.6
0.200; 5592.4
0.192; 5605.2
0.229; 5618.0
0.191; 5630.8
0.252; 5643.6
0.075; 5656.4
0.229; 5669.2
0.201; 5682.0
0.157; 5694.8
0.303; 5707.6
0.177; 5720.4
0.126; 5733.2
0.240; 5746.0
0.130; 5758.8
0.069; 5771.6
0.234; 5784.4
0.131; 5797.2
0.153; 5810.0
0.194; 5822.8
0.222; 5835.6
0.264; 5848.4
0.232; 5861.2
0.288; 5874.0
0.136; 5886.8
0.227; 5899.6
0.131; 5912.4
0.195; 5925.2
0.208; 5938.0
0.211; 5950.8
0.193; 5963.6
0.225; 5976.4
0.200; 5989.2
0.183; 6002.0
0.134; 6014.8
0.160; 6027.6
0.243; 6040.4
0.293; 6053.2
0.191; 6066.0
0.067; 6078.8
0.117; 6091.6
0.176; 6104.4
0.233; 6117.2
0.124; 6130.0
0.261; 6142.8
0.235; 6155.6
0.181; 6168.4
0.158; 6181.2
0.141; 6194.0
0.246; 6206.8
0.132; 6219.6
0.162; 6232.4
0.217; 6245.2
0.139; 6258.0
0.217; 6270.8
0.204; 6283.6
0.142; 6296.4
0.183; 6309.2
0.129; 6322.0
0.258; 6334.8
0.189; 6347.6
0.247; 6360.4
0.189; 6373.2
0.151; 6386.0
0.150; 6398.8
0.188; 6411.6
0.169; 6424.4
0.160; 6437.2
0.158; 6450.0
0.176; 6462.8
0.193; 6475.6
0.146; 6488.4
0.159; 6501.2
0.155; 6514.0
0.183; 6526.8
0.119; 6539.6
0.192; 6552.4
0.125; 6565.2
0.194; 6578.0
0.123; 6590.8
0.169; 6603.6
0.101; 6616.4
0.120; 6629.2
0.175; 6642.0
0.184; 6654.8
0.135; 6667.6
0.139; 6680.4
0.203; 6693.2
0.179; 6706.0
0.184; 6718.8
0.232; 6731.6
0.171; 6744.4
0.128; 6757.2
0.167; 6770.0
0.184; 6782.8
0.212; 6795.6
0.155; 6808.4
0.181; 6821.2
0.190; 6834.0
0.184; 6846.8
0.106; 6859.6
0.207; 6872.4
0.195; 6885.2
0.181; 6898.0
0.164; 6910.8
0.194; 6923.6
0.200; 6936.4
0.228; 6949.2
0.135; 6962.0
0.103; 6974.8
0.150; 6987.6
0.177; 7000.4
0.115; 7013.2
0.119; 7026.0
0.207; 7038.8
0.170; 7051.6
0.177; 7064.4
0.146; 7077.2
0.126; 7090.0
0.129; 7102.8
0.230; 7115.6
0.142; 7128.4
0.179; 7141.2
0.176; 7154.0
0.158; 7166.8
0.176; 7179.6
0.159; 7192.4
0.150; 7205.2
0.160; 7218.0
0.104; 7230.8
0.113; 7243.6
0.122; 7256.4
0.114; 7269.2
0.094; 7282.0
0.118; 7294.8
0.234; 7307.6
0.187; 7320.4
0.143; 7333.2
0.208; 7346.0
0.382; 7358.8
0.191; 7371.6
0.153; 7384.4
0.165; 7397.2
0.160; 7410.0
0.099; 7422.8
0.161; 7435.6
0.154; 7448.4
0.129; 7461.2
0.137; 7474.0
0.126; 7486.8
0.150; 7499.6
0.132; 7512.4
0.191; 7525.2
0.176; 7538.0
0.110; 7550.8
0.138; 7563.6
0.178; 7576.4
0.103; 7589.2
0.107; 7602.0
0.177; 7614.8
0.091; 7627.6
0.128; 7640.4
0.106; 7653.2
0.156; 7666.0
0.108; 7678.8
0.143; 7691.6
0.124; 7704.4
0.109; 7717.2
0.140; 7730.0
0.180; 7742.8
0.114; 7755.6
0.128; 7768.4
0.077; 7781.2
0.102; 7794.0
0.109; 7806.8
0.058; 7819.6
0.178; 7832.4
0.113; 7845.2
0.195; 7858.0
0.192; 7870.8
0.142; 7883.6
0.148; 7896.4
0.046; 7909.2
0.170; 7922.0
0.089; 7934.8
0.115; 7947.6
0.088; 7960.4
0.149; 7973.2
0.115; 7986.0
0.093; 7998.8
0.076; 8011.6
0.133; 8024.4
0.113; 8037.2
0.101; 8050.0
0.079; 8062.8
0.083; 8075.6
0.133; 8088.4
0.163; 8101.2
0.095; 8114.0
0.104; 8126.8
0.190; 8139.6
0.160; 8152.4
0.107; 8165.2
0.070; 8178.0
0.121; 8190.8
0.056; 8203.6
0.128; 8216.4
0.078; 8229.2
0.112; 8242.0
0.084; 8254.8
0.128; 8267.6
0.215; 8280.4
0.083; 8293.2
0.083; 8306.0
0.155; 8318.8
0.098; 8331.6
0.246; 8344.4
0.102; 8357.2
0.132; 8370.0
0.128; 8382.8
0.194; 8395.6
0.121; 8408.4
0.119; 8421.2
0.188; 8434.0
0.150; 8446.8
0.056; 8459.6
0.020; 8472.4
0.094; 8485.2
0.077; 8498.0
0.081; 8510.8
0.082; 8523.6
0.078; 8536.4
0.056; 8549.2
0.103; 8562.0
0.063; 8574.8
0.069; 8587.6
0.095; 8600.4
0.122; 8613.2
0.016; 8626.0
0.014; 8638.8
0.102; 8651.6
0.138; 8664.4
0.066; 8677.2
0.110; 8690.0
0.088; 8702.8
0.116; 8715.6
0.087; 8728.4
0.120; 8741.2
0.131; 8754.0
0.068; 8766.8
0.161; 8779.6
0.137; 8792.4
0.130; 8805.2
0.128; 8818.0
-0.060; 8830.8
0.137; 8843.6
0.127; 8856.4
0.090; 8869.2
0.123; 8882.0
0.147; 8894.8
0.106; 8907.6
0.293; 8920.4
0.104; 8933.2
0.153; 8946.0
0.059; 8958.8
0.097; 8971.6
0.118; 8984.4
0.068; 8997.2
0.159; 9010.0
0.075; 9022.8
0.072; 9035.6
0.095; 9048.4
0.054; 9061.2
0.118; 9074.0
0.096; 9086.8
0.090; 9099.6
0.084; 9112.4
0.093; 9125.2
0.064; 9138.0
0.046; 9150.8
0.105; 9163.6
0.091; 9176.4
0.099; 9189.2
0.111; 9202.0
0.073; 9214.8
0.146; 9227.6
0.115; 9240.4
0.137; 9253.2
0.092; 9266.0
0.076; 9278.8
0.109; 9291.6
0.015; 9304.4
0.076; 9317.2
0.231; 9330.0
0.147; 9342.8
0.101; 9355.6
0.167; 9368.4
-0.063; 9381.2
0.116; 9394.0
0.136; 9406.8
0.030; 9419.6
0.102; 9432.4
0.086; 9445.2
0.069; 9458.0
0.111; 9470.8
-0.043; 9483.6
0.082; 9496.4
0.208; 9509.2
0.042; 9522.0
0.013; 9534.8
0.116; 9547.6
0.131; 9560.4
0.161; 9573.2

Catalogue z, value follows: 0.120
